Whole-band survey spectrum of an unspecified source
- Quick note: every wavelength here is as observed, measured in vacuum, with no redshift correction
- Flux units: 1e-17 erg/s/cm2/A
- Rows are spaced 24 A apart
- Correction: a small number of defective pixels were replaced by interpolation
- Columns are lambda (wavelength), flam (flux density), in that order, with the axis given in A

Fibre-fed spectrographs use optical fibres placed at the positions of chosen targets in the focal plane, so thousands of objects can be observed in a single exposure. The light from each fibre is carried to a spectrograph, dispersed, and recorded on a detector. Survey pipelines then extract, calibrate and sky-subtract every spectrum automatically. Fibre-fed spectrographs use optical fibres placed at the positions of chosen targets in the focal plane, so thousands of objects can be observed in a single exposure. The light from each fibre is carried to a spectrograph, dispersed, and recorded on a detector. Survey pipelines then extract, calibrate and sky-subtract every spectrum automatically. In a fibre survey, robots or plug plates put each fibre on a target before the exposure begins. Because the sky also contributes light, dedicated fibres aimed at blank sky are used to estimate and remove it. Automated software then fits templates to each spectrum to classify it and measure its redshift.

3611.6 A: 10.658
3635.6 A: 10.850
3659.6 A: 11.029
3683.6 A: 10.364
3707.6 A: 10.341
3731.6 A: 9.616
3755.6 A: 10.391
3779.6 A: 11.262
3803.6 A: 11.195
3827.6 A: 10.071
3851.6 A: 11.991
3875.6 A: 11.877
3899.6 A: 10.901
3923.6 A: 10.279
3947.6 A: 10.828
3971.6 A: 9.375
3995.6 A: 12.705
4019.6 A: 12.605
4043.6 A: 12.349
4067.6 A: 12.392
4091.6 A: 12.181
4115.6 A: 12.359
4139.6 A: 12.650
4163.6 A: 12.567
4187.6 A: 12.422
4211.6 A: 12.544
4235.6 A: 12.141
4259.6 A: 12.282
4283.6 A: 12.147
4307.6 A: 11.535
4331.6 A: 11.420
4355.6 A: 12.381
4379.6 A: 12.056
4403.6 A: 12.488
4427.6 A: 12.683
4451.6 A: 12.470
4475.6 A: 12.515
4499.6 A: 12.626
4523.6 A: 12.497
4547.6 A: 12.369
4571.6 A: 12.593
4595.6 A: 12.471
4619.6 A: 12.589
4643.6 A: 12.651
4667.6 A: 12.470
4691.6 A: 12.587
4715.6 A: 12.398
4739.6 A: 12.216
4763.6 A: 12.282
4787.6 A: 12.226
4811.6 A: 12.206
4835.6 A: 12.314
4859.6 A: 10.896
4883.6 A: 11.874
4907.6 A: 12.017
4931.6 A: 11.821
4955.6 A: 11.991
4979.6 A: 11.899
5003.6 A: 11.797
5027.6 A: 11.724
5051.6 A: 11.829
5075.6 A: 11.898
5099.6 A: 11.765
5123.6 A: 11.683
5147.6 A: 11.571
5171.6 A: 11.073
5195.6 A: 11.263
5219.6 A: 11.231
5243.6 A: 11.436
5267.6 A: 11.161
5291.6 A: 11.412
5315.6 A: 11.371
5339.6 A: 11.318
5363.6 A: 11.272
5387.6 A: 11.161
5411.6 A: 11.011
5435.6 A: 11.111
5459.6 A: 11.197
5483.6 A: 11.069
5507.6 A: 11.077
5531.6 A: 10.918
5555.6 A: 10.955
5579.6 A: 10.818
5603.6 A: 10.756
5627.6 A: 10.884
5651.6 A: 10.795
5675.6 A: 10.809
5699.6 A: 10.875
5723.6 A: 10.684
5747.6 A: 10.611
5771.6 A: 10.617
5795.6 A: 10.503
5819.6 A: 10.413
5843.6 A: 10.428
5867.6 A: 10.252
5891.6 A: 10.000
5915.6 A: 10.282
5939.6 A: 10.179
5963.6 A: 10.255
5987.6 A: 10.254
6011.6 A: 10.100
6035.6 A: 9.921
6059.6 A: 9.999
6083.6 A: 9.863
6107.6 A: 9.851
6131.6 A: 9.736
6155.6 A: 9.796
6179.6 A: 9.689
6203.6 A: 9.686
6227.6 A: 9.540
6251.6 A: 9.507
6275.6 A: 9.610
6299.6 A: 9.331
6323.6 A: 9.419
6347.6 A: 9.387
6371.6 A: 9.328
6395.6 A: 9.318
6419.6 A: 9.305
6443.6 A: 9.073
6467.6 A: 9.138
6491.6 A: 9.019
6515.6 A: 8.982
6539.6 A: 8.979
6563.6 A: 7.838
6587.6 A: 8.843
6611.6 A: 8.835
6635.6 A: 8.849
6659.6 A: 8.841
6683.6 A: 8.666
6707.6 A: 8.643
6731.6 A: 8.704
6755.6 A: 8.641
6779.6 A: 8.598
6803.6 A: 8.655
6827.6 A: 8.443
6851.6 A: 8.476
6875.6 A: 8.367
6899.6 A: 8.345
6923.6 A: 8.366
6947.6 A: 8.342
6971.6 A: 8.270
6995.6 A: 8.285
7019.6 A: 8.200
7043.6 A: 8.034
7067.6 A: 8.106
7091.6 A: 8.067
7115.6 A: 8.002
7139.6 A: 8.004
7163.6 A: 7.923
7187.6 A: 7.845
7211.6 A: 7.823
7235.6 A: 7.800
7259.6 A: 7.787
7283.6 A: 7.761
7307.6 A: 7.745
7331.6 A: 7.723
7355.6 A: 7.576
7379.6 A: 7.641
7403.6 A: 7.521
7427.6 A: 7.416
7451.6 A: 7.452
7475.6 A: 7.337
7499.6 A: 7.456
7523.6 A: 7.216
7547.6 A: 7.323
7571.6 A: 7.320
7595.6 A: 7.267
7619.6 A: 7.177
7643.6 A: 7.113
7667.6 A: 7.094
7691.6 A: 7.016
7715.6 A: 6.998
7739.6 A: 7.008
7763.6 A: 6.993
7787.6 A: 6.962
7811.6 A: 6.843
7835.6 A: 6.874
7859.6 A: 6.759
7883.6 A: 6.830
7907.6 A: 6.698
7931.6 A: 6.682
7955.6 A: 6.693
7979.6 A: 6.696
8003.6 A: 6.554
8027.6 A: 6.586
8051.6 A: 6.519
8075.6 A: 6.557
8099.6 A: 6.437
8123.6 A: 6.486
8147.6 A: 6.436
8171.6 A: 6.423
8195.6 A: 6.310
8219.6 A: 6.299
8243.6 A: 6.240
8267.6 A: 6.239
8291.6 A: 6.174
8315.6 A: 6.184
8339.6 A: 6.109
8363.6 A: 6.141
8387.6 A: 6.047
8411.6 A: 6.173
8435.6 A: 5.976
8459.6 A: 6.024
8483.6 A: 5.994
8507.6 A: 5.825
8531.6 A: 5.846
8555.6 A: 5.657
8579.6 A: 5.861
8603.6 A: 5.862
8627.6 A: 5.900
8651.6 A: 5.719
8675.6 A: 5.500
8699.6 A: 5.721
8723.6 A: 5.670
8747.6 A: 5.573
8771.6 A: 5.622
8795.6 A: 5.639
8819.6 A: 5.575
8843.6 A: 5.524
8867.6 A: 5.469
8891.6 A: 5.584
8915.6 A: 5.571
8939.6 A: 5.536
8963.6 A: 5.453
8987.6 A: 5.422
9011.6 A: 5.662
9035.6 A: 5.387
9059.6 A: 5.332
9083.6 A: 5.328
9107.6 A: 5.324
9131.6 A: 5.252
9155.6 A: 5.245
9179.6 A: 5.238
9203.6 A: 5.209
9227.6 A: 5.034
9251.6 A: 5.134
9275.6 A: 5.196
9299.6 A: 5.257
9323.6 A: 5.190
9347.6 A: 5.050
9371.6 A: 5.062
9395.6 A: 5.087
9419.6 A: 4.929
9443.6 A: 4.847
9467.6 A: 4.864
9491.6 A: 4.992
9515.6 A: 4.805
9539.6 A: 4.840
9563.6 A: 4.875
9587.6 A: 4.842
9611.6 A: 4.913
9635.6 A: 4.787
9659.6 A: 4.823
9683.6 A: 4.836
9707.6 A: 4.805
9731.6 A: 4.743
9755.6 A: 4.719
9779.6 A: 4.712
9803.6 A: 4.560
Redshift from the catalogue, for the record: 0.00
